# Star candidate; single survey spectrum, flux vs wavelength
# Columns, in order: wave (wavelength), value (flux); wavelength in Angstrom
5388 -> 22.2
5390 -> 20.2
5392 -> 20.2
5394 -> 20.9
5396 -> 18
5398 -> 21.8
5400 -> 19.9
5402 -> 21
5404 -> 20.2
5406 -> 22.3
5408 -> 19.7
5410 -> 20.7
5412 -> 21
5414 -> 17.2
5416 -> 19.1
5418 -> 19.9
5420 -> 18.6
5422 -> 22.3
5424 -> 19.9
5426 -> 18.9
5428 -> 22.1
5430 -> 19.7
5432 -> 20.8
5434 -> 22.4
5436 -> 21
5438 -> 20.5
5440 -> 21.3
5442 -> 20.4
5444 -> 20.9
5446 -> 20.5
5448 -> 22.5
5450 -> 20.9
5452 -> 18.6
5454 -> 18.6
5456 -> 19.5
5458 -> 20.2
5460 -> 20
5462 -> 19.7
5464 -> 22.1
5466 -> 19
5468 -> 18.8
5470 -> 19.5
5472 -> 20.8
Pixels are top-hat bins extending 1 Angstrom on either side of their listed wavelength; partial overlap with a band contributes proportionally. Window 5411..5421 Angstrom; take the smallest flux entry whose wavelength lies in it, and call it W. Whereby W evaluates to 17.2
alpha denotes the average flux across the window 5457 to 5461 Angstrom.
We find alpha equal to 20.1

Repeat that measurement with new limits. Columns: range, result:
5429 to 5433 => 20.2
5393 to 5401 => 20.1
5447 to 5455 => 20.1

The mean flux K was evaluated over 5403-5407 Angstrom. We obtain 21.2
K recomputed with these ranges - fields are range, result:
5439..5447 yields 20.8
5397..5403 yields 20.9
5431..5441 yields 21.2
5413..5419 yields 18.7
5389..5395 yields 20.4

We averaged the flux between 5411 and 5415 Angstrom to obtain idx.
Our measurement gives 19.1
